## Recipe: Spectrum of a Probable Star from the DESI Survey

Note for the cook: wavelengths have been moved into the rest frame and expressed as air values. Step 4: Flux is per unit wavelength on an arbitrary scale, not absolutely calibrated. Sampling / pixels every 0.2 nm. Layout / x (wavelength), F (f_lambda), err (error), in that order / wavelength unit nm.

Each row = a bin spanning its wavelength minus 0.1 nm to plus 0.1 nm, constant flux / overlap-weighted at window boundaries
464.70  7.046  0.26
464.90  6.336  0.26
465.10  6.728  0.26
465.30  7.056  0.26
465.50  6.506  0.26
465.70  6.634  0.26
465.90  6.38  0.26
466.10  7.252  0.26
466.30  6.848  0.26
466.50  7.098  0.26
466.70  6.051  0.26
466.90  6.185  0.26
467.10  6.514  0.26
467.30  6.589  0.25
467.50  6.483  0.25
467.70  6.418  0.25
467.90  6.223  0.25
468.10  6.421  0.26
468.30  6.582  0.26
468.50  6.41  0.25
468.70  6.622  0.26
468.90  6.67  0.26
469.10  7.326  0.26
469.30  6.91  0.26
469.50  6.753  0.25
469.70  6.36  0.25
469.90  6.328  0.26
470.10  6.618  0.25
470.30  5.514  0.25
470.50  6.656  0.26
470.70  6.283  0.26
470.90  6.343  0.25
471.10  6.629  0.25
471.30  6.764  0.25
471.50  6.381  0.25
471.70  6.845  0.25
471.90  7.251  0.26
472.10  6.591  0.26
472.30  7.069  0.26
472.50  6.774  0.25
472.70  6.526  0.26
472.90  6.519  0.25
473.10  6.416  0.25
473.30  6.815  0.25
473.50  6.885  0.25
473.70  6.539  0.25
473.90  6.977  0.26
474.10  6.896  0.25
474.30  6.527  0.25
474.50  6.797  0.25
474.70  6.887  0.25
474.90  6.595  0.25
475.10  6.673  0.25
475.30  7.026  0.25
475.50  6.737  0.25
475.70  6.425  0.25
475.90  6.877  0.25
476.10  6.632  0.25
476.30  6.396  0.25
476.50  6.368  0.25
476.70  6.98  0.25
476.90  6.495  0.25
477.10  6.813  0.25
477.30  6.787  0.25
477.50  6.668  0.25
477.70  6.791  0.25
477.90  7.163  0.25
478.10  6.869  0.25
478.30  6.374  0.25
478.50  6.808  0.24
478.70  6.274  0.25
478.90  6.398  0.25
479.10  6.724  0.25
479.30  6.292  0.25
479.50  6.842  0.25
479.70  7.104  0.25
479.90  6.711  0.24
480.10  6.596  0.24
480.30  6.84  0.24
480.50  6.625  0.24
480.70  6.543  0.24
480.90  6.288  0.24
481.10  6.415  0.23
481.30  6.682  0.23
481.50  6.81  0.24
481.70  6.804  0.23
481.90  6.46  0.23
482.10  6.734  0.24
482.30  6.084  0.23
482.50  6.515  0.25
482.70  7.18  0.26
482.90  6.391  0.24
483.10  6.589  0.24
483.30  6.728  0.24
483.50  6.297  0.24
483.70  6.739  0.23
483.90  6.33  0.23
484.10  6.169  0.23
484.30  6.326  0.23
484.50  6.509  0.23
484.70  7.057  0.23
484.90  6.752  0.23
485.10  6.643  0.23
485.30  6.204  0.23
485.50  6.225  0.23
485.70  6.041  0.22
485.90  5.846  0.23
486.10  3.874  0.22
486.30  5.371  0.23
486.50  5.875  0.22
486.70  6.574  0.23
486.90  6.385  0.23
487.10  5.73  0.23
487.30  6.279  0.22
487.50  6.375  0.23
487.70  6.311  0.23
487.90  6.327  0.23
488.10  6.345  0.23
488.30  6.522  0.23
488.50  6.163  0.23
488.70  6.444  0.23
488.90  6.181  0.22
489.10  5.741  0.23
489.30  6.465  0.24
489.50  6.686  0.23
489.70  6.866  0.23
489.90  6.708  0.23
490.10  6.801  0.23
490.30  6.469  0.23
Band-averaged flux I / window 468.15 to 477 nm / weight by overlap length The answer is 6.65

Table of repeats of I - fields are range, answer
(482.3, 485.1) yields 6.57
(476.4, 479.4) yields 6.65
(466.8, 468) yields 6.4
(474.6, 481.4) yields 6.67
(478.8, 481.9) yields 6.64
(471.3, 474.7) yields 6.74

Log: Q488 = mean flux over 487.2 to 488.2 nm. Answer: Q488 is 6.33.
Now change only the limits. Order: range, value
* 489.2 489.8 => 6.67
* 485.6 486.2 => 5.25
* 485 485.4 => 6.42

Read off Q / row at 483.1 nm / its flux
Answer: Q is 6.589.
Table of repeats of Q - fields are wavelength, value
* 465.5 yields 6.506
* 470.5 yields 6.656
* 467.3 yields 6.589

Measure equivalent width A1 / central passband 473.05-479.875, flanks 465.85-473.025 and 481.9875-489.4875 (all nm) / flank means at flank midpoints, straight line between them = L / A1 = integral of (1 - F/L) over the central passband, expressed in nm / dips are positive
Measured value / -0.26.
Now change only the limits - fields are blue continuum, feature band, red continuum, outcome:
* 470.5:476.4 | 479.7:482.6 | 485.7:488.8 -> -0.13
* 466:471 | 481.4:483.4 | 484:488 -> -0.13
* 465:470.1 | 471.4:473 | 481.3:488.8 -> -0.05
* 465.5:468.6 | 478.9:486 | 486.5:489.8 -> -0.18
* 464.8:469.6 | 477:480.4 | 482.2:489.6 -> -0.16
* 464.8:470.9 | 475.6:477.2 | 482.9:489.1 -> -0.05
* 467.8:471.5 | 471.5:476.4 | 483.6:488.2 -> -0.23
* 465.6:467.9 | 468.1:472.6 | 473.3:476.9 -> 0.01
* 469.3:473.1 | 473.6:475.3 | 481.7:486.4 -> -0.06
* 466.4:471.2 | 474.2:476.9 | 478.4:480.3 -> -0.03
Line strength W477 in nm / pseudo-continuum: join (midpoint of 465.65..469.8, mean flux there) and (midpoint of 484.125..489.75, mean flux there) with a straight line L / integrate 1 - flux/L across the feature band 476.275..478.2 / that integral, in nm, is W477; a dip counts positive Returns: -0.10 nm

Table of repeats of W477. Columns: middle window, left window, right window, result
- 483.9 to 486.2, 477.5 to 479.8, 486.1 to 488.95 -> 0.05 nm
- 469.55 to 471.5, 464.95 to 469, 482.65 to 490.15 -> 0.04 nm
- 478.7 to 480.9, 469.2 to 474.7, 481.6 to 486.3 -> -0.06 nm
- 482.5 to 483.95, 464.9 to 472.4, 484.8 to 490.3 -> -0.07 nm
